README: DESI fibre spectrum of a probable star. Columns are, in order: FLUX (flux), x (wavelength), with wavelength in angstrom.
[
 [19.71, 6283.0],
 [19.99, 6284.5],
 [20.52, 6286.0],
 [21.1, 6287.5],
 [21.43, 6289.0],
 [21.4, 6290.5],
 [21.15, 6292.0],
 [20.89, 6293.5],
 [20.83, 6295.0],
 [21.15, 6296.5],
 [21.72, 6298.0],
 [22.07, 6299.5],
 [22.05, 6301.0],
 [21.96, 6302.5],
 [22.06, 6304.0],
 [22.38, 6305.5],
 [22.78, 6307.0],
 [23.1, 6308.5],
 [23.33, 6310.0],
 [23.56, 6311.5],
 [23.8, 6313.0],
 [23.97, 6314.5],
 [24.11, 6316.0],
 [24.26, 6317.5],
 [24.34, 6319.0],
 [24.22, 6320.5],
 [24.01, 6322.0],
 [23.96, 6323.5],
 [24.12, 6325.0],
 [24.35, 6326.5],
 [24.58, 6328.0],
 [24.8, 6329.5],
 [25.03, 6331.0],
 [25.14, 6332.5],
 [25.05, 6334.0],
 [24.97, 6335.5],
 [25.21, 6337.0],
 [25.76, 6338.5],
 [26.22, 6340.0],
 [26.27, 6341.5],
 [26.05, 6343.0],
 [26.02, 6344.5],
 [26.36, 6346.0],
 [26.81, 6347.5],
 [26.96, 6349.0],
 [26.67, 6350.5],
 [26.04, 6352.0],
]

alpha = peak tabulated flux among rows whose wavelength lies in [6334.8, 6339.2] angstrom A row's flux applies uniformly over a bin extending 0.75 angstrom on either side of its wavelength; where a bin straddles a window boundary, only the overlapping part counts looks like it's 25.76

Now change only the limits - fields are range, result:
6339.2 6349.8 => 26.96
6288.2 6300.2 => 22.07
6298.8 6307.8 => 22.78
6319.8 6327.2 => 24.35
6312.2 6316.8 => 24.11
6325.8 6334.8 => 25.14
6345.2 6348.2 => 26.81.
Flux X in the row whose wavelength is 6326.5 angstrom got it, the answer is 24.35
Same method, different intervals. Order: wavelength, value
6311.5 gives 23.56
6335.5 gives 24.97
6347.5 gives 26.81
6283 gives 19.71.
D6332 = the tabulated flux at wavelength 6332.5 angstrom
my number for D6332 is 25.14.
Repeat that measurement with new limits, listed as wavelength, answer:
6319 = 24.34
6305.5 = 22.38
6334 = 25.05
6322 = 24.01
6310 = 23.33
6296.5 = 21.15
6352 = 26.04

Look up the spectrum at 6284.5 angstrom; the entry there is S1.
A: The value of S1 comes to 19.99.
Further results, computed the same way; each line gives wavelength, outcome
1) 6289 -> 21.43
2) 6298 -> 21.72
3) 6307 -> 22.78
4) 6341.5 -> 26.27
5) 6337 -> 25.21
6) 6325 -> 24.12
